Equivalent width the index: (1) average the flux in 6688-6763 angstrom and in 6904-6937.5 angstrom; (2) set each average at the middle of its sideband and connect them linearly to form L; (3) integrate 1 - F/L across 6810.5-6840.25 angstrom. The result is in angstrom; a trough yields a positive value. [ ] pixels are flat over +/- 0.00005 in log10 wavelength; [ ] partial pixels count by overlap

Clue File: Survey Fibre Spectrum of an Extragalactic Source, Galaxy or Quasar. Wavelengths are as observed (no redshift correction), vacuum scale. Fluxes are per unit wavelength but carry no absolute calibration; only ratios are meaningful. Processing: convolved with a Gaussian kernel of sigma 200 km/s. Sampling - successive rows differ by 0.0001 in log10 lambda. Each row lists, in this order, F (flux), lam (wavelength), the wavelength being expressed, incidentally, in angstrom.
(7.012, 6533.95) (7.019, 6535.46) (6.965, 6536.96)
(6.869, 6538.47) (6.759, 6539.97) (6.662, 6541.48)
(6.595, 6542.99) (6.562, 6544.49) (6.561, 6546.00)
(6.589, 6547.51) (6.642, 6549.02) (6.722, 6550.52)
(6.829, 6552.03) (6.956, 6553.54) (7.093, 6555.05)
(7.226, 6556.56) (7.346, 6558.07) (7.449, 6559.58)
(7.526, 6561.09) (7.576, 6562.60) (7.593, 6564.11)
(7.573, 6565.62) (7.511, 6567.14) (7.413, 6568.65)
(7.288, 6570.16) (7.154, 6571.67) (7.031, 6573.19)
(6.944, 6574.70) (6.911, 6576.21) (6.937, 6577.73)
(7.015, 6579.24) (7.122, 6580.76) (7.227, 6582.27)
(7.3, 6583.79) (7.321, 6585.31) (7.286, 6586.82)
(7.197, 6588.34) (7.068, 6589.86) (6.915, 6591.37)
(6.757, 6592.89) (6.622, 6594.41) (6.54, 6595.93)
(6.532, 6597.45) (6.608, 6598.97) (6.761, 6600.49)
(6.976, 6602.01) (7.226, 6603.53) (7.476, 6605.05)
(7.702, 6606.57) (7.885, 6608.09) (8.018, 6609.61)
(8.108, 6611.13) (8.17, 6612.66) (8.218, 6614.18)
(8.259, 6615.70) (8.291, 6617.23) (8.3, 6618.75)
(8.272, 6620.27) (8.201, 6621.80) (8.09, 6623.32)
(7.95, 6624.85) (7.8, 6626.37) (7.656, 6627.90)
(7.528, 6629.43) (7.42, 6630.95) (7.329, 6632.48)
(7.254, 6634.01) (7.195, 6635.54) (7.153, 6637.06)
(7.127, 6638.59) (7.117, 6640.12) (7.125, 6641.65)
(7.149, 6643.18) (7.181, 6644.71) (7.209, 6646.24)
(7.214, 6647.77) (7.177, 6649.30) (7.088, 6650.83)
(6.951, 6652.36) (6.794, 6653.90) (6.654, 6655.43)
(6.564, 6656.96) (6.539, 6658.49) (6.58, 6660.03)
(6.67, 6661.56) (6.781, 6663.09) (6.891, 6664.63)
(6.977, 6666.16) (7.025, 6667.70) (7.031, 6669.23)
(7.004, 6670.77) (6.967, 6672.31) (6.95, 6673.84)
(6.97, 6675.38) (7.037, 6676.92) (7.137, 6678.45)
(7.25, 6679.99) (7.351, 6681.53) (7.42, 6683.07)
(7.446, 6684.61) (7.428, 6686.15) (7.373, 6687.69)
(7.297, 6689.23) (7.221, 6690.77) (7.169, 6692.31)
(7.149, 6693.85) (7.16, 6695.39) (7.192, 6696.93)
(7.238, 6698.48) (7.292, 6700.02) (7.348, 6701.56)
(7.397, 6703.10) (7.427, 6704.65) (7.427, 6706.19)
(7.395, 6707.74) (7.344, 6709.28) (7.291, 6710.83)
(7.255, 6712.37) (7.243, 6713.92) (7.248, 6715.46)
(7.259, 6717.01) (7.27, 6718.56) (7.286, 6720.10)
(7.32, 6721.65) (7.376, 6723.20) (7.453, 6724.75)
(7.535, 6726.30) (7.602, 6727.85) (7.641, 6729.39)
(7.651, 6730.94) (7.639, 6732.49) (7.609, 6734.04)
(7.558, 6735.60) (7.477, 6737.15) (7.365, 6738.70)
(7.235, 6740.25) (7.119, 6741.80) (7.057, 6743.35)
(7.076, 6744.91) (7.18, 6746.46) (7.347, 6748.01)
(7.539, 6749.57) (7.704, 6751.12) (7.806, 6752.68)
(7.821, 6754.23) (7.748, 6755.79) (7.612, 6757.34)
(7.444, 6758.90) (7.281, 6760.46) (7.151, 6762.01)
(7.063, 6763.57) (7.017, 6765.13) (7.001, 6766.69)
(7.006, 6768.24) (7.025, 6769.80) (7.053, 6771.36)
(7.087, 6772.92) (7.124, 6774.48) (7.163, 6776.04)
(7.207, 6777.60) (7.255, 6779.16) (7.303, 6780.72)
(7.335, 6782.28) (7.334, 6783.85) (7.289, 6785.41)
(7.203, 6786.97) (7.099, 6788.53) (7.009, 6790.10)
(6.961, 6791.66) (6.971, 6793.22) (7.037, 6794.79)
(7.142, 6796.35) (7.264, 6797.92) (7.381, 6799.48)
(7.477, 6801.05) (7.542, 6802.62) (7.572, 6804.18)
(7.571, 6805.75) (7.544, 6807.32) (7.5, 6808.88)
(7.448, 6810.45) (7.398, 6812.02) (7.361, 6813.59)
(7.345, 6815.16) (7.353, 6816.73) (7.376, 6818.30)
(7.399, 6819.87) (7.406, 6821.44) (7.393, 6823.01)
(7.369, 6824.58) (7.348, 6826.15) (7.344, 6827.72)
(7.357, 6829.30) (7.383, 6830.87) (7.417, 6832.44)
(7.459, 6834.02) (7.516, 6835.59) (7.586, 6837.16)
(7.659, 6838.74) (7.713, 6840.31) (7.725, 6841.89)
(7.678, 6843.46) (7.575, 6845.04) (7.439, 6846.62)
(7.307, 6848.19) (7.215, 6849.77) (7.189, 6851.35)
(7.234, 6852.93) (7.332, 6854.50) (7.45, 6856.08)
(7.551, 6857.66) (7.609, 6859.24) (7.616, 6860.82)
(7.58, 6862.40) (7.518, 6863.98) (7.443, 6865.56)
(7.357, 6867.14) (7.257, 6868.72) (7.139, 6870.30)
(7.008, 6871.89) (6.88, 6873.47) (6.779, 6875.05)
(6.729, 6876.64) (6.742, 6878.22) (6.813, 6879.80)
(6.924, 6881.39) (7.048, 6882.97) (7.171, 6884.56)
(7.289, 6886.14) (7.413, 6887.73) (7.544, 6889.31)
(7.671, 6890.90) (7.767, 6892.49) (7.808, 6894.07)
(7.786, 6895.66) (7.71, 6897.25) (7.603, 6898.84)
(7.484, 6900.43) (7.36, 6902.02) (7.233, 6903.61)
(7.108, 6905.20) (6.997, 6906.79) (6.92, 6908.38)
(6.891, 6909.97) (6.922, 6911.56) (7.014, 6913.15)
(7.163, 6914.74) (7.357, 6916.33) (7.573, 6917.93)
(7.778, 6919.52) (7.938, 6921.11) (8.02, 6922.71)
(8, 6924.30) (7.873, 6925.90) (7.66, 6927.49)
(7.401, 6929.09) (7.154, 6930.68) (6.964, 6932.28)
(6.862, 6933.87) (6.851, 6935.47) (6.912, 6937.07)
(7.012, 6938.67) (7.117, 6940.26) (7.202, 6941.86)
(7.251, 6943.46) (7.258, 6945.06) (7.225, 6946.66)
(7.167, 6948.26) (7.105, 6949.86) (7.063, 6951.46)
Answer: -0.3 angstrom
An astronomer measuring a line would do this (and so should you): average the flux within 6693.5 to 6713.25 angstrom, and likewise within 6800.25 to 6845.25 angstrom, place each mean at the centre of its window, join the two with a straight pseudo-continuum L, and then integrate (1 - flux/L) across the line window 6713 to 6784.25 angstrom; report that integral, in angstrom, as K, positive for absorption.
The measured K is 0.3 angstrom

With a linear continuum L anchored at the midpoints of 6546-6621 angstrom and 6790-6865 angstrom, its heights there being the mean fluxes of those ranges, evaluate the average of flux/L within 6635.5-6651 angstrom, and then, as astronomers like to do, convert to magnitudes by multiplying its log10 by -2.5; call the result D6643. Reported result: 0.024 mag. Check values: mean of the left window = 7.29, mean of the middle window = 7.16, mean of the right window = 7.41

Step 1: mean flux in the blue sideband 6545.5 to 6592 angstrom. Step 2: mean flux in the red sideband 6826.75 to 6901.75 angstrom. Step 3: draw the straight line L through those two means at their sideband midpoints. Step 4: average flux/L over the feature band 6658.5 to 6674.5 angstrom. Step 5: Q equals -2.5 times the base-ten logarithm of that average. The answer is 0.05 mag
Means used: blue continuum 7.14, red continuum 7.38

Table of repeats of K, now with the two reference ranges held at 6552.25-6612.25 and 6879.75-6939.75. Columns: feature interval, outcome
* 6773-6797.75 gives 0.5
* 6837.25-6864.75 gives -0.6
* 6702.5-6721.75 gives -0.1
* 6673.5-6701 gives 0.1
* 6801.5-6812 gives -0.3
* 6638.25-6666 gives 1.2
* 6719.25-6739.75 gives -0.6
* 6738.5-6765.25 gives -0.3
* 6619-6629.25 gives -1.1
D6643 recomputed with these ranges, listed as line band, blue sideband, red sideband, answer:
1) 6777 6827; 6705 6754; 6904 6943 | 0.005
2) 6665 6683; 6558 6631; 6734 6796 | 0.042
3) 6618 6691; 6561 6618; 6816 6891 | 0.014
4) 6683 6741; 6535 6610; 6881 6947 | -0.028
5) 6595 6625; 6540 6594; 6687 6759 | -0.074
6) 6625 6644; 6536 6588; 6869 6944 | -0.034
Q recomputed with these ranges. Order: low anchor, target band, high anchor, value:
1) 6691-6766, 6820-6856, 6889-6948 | -0.01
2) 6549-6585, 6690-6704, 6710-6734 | 0.02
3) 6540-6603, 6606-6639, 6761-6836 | -0.11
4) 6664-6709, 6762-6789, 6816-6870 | 0.03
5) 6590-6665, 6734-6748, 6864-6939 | 0.00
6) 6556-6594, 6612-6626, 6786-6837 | -0.13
